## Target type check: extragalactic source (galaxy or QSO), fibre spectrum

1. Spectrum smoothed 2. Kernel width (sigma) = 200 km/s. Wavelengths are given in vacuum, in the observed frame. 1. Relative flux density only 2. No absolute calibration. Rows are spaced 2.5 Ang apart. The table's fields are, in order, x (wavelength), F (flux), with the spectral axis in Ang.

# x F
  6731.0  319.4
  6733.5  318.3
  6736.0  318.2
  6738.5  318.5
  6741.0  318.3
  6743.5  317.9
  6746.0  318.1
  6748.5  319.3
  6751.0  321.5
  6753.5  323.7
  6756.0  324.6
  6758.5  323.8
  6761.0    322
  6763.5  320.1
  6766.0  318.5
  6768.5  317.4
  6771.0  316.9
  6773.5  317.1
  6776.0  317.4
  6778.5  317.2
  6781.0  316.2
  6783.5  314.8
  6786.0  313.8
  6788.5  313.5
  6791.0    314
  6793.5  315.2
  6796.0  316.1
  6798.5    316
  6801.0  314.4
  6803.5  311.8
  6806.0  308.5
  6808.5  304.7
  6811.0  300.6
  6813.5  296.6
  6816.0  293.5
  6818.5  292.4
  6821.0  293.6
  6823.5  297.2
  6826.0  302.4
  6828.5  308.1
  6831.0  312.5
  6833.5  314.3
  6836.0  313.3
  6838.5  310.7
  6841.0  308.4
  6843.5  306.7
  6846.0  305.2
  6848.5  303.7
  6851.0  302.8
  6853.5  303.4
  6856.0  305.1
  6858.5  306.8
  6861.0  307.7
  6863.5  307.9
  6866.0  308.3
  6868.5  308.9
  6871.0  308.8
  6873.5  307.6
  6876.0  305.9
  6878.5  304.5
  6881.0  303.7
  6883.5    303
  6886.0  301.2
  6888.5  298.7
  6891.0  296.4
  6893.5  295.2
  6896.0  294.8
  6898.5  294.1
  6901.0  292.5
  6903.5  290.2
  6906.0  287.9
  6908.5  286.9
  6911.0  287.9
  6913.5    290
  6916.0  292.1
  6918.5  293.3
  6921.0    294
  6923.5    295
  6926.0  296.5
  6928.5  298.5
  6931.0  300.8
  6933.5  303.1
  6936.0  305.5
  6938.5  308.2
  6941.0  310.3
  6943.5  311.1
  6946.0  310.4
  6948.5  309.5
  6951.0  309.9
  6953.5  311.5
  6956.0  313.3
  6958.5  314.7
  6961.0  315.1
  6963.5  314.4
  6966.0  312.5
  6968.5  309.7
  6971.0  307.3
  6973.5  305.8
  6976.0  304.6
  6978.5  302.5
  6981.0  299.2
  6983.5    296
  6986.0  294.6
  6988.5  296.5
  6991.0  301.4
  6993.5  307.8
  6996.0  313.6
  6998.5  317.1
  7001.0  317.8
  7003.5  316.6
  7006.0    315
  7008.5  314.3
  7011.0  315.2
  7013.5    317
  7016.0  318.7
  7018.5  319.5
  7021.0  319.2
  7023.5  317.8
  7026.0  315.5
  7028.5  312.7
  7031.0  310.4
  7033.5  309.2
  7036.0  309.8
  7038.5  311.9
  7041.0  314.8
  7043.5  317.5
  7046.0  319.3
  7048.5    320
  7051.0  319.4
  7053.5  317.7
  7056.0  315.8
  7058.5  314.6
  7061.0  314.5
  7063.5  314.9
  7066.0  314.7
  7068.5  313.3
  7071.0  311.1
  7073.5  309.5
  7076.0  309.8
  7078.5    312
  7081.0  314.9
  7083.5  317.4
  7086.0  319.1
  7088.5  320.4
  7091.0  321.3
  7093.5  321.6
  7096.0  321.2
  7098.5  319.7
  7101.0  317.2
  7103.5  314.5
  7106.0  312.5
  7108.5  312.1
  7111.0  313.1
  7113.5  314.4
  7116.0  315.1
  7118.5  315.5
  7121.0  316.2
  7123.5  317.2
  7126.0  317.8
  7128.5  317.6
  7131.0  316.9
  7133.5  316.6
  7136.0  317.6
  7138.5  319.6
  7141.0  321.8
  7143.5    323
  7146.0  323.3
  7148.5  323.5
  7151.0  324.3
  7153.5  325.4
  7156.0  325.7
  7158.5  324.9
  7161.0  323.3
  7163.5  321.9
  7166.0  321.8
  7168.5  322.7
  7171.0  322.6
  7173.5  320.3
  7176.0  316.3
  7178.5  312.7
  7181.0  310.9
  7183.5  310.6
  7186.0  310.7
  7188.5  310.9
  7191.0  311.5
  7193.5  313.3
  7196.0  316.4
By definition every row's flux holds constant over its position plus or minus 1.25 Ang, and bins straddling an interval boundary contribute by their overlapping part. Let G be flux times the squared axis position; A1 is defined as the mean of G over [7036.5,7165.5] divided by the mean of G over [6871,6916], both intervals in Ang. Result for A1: 1.14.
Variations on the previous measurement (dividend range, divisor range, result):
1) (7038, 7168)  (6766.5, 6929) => 1.12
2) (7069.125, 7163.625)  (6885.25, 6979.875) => 1.11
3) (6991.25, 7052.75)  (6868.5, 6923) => 1.10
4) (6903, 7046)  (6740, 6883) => 1.04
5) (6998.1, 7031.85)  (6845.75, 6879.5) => 1.08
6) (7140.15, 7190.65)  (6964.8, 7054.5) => 1.07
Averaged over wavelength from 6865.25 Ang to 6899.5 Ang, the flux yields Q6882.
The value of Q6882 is 302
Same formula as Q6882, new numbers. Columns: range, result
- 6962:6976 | 310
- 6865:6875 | 308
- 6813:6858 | 304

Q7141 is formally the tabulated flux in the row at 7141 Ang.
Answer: 321.8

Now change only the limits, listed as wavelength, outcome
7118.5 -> 315.5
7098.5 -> 319.7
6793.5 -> 315.2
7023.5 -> 317.8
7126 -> 317.8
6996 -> 313.6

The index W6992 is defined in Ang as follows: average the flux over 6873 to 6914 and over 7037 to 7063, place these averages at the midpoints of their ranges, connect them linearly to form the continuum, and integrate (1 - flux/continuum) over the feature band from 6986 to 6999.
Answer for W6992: 0.15 Ang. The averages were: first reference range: 296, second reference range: 316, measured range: 305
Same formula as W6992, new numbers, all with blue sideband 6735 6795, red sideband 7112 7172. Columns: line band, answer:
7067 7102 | 0.4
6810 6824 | 1.0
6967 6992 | 1.4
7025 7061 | 0.6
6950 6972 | 0.5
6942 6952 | 0.3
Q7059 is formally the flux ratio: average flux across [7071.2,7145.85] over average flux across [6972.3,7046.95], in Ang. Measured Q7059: 1.02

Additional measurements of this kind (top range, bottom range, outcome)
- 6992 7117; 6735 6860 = 1.01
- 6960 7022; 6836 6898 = 1.02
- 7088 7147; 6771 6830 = 1.03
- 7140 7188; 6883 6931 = 1.09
